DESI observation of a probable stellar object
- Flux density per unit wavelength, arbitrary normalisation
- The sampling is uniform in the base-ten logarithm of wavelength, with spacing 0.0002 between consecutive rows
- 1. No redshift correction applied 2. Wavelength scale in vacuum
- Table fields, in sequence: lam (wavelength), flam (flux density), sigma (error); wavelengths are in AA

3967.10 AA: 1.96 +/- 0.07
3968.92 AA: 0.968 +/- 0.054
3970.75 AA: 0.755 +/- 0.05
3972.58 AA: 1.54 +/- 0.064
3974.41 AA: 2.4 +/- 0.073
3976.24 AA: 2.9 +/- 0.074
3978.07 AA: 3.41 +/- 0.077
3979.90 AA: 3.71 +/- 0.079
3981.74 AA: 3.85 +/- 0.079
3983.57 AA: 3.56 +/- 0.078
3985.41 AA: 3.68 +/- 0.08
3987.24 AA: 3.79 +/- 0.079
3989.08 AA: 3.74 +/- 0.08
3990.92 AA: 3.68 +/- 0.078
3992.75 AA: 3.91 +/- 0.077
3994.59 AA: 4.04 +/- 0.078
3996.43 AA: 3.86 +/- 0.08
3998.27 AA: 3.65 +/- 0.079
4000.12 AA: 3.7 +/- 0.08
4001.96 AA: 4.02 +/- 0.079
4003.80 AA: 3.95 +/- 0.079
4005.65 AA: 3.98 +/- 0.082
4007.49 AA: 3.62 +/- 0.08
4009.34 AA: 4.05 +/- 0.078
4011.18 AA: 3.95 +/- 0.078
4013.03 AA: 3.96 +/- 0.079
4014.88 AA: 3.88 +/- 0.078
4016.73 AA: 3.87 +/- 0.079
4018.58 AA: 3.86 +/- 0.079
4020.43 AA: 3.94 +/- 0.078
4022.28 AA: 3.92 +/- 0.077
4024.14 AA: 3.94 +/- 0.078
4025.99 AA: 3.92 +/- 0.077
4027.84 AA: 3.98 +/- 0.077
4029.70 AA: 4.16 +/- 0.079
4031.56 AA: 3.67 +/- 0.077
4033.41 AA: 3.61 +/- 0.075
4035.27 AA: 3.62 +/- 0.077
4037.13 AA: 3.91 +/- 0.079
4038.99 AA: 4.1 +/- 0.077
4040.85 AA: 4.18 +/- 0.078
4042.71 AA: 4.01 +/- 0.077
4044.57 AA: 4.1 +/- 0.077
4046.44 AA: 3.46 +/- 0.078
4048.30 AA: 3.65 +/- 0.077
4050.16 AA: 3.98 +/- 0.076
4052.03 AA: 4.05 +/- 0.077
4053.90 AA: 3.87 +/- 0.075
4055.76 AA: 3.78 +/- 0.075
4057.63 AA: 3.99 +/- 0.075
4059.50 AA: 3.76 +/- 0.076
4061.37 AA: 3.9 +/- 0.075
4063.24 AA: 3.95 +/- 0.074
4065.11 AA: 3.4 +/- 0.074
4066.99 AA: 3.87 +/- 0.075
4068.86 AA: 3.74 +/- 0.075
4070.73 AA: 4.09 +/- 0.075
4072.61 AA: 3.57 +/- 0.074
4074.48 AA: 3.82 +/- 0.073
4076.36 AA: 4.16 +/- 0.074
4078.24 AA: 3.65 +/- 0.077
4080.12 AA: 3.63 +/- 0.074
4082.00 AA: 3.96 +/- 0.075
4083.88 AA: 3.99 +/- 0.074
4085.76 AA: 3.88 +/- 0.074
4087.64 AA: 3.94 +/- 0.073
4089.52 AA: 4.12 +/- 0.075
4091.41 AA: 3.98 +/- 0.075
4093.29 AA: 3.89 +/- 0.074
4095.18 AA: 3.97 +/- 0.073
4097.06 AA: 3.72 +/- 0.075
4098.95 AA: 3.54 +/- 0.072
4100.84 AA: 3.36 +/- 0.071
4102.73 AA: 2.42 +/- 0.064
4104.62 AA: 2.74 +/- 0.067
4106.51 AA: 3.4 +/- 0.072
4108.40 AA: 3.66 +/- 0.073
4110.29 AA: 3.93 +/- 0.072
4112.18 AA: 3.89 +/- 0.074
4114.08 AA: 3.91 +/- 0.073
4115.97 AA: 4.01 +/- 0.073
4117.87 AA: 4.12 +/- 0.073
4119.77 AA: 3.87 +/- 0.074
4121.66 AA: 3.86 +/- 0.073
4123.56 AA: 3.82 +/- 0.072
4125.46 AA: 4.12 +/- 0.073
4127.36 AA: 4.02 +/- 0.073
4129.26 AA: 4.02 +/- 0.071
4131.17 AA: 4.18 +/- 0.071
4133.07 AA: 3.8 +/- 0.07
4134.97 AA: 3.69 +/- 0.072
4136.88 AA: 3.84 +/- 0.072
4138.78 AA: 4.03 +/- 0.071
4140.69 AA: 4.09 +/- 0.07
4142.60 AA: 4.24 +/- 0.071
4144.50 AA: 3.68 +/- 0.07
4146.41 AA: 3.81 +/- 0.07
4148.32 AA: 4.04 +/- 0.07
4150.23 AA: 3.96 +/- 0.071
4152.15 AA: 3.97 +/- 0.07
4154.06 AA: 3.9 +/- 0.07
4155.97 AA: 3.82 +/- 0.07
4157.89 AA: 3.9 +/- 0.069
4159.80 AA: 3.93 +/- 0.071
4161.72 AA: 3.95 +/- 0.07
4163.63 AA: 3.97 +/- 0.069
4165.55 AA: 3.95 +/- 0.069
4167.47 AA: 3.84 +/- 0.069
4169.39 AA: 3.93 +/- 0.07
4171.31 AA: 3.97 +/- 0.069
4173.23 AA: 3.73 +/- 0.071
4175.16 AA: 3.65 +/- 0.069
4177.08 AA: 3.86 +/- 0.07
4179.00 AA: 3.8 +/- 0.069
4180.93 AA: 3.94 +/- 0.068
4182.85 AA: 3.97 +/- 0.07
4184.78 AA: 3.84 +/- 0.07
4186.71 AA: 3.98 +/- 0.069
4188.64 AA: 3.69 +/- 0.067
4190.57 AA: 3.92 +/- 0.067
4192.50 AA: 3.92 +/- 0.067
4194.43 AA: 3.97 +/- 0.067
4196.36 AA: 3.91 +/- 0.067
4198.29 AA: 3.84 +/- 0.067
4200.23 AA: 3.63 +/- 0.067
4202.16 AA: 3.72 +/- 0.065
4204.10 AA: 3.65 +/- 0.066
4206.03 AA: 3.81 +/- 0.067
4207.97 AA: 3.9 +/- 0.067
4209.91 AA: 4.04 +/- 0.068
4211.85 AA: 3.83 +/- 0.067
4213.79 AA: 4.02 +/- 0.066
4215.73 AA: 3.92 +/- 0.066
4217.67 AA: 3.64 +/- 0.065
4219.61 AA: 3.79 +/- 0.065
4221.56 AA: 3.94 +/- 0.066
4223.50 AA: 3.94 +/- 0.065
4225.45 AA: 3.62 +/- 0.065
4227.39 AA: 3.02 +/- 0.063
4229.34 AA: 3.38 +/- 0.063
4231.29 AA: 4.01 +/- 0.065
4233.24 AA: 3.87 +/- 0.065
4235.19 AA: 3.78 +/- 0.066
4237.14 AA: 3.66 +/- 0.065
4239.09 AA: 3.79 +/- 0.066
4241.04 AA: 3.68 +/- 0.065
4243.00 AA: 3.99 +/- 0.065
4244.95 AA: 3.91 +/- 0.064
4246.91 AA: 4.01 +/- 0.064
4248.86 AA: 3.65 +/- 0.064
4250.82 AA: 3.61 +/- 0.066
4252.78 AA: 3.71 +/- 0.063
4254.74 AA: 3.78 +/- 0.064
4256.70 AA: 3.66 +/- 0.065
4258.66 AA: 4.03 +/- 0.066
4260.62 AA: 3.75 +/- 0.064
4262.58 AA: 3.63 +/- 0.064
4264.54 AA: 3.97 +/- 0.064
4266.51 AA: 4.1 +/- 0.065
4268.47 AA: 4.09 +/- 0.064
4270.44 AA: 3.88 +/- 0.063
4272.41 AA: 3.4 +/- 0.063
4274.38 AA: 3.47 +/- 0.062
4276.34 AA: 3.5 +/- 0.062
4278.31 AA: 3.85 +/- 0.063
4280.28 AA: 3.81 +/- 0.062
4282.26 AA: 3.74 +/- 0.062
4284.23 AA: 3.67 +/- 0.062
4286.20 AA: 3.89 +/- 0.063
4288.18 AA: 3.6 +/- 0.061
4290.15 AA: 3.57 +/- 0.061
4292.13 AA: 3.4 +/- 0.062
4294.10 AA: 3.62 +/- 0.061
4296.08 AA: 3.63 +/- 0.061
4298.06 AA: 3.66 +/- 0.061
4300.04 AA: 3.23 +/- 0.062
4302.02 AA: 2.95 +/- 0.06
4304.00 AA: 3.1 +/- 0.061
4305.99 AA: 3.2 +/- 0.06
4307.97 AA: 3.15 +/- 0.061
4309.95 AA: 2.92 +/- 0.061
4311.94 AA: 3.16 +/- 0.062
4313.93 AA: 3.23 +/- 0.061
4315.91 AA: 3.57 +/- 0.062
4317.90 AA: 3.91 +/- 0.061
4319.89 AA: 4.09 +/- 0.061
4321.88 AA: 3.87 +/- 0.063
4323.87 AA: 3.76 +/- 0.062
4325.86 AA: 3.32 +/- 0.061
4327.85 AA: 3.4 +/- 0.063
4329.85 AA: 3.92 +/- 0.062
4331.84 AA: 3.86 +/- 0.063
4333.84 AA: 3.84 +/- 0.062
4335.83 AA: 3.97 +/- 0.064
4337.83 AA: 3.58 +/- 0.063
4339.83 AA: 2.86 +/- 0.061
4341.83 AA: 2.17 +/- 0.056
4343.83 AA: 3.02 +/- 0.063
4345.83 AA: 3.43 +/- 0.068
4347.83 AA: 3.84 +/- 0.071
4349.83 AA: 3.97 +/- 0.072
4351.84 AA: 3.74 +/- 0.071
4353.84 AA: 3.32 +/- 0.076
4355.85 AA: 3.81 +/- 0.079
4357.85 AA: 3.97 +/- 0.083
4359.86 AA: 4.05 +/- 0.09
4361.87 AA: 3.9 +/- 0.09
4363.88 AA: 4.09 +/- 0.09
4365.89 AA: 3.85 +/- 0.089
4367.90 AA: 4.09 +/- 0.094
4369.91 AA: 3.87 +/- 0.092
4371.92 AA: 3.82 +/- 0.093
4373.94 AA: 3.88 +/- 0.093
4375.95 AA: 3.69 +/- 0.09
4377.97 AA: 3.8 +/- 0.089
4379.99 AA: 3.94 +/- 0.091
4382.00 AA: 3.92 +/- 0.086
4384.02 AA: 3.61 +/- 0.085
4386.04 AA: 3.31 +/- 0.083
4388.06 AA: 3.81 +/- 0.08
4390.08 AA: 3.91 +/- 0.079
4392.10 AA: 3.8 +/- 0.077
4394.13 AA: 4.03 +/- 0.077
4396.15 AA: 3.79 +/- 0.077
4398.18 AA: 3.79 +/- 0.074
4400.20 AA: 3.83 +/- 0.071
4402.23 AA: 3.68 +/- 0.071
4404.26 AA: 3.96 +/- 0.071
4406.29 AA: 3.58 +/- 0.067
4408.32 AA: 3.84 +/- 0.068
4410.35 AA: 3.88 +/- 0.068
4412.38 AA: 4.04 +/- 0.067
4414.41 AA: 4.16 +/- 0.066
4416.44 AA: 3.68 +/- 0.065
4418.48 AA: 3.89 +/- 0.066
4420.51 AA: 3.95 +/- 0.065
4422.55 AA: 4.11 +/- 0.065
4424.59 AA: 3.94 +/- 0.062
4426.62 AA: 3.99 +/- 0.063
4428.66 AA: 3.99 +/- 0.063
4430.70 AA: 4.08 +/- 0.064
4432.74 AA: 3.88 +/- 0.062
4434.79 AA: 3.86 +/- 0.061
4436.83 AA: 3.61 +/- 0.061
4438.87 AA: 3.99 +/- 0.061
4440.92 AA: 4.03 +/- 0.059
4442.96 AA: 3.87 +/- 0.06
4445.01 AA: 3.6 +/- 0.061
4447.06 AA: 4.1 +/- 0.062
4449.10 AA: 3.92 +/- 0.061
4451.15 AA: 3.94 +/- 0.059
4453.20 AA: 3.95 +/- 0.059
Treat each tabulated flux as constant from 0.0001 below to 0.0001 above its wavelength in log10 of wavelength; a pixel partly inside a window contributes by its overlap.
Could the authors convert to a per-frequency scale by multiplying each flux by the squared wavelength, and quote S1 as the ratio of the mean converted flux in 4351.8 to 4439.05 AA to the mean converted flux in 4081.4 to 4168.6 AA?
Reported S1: 1.1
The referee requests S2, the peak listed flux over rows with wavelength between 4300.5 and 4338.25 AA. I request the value 4.09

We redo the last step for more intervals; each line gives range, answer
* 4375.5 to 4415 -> 4.16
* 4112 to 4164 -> 4.24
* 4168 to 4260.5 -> 4.04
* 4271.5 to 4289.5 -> 3.89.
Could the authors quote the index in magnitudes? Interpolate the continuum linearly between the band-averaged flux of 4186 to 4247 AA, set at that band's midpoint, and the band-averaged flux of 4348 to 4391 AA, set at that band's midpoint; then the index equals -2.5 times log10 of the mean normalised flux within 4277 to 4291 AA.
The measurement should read 0.02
